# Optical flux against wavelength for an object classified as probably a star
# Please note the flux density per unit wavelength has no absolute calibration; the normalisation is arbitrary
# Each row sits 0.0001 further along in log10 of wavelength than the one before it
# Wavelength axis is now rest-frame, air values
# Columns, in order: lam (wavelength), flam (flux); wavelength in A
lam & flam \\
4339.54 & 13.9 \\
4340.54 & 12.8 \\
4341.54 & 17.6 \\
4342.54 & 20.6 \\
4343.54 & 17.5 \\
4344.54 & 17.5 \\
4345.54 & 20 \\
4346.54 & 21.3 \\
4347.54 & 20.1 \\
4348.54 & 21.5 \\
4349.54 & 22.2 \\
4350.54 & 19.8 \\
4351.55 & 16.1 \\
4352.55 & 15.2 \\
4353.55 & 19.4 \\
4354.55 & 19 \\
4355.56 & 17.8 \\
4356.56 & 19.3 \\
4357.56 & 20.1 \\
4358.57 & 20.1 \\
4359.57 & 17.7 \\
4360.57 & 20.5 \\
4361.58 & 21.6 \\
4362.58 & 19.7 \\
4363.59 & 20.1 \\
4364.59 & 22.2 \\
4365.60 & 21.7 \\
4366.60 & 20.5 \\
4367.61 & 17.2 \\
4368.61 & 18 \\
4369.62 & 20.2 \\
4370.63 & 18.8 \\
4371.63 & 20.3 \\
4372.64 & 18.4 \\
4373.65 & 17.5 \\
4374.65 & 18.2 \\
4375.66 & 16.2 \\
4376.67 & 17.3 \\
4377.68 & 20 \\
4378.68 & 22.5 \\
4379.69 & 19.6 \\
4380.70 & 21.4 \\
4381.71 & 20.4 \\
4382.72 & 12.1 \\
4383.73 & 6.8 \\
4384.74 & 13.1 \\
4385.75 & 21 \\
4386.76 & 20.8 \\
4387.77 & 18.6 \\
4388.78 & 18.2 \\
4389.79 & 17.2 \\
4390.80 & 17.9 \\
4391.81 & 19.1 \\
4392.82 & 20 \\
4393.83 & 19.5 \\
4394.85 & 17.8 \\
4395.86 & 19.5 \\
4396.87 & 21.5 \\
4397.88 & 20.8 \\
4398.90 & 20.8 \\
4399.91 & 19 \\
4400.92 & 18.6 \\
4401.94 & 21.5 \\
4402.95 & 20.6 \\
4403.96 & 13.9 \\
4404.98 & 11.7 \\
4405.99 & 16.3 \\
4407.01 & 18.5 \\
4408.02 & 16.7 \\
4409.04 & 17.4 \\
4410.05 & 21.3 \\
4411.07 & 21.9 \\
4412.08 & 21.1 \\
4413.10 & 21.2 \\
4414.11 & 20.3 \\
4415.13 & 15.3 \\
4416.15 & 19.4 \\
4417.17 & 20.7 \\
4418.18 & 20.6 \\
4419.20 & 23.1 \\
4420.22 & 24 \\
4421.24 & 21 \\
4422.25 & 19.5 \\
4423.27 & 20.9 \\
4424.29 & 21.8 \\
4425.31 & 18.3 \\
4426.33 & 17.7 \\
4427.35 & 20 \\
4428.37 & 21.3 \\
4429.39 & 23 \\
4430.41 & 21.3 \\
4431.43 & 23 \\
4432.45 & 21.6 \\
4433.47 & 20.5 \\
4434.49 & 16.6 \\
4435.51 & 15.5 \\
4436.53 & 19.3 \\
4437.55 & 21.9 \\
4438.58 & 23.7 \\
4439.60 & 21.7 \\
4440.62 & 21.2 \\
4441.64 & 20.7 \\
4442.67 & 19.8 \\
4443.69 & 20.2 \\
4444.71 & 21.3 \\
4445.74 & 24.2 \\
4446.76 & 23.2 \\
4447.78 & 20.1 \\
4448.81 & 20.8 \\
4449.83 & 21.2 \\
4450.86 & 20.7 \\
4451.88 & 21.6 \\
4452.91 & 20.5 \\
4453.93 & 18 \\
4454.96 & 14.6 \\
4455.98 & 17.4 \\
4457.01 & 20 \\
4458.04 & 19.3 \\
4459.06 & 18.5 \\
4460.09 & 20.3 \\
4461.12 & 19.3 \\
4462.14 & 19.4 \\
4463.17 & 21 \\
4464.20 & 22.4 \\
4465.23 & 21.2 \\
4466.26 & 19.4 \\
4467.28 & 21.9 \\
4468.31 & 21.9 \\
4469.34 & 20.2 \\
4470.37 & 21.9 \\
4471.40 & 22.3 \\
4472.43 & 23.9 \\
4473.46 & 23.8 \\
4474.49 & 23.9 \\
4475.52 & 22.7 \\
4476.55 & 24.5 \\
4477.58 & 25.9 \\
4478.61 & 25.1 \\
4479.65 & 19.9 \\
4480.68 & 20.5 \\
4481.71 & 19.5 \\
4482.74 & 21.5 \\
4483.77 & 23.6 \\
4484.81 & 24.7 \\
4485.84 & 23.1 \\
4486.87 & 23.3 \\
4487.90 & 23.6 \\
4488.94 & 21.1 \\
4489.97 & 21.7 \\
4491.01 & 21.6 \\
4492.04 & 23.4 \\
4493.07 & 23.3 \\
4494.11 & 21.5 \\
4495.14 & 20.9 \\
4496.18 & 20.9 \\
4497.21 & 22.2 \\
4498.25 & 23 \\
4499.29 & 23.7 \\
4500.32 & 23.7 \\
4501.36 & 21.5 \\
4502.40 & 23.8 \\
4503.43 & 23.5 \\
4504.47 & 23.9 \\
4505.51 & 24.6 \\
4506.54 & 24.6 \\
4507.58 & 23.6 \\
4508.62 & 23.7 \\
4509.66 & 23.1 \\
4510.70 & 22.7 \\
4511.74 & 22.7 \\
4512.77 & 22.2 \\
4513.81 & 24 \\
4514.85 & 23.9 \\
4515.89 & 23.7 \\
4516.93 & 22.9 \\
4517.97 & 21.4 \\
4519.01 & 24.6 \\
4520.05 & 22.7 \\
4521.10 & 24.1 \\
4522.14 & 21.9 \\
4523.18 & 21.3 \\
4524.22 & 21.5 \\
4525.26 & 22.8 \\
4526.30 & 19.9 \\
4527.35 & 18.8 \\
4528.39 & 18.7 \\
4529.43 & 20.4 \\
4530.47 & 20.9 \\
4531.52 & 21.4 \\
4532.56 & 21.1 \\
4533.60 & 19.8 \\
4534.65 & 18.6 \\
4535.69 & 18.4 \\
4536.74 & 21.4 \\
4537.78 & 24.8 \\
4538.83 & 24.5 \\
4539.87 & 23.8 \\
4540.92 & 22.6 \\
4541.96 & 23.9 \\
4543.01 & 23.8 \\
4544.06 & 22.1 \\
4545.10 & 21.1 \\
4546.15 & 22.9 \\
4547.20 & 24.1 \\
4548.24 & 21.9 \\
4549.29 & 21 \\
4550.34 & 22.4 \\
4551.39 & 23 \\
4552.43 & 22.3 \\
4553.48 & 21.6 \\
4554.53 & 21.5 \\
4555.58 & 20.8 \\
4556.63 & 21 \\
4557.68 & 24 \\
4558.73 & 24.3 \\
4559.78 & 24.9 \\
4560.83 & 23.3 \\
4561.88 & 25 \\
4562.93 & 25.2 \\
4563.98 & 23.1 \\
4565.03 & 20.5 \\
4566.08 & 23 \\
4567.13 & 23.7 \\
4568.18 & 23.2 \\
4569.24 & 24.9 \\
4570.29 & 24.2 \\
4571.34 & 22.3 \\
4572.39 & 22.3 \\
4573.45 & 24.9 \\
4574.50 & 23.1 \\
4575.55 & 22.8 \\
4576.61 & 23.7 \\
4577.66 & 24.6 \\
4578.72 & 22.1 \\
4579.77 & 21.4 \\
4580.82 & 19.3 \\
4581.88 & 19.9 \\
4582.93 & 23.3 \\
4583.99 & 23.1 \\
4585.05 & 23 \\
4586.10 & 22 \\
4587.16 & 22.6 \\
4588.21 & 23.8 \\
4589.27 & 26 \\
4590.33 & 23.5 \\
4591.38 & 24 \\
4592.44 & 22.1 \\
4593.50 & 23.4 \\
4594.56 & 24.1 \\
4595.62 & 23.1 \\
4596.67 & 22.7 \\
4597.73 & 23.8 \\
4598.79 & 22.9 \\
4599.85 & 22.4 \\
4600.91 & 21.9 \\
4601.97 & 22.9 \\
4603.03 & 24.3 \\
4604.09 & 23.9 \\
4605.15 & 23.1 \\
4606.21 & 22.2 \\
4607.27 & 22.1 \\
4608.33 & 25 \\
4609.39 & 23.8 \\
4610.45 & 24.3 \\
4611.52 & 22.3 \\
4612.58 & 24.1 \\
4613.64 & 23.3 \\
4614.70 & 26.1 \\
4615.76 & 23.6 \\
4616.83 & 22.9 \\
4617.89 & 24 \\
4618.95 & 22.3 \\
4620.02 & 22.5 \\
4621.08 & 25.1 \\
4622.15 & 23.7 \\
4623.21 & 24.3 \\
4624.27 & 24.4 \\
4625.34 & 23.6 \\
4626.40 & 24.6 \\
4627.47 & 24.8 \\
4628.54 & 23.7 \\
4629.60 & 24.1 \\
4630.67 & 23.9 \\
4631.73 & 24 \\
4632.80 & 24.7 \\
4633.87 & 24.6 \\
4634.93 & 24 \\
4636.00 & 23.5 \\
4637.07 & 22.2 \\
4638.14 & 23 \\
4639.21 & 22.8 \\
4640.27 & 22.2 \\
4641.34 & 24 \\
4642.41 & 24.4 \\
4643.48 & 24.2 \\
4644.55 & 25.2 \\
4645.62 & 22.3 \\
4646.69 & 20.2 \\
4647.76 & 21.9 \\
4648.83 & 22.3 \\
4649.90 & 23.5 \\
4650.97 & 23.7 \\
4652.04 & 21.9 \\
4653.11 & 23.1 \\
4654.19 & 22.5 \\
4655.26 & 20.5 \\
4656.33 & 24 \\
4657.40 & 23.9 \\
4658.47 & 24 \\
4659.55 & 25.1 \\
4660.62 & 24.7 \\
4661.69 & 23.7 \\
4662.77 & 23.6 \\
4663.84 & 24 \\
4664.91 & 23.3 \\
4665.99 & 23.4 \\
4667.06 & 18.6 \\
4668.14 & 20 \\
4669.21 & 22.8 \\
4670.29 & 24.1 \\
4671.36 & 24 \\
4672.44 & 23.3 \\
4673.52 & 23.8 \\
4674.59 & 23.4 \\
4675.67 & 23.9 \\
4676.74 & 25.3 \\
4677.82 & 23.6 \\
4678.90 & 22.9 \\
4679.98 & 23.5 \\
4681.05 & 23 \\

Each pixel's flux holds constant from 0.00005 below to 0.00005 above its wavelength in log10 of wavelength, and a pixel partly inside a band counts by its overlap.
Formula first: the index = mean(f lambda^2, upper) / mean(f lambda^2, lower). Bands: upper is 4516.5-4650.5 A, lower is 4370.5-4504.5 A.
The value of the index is 1.20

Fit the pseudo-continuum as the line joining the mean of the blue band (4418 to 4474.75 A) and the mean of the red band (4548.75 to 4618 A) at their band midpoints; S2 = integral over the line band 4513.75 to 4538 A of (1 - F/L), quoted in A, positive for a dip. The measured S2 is 0.6 A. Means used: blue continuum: 20.7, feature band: 21.5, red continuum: 23.1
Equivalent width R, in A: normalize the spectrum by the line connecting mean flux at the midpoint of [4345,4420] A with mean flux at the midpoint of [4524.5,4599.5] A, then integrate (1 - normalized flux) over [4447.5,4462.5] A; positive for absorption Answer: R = 0.7 A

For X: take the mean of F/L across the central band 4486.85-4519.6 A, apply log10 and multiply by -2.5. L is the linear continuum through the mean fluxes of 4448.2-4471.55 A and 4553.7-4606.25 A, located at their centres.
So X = -0.09 mag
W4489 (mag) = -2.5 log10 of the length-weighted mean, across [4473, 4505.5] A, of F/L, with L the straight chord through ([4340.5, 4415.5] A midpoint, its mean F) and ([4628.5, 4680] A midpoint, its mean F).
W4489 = -0.11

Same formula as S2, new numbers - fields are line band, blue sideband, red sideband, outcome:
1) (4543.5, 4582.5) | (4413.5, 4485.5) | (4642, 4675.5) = -1.1 A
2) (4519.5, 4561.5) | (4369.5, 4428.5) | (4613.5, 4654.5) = -0.6 A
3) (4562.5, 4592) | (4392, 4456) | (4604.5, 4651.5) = -0.5 A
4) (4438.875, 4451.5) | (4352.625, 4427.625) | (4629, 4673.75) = -0.9 A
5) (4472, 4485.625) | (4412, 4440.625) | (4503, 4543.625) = -1.0 A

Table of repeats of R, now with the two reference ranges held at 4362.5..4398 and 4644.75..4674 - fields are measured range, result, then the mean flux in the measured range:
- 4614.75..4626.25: -0.7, 23.8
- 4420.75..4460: -1.4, 20.3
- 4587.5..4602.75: -1.0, 23.3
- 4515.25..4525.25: -0.9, 22.7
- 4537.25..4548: -1.1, 23.3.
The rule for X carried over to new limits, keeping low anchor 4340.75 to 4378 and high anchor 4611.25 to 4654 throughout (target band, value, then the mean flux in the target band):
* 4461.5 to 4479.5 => -0.07 mag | 22.4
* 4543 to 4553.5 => -0.01 mag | 22.4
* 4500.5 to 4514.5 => -0.09 mag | 23.4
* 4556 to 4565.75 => -0.05 mag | 23.4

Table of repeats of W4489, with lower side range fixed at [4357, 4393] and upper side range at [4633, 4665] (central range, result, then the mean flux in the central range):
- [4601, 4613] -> -0.04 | 23.4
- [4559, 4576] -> -0.08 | 23.5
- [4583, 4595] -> -0.05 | 23.4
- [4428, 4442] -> -0.06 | 20.8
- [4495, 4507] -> -0.11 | 23.1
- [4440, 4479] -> -0.05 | 21.2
